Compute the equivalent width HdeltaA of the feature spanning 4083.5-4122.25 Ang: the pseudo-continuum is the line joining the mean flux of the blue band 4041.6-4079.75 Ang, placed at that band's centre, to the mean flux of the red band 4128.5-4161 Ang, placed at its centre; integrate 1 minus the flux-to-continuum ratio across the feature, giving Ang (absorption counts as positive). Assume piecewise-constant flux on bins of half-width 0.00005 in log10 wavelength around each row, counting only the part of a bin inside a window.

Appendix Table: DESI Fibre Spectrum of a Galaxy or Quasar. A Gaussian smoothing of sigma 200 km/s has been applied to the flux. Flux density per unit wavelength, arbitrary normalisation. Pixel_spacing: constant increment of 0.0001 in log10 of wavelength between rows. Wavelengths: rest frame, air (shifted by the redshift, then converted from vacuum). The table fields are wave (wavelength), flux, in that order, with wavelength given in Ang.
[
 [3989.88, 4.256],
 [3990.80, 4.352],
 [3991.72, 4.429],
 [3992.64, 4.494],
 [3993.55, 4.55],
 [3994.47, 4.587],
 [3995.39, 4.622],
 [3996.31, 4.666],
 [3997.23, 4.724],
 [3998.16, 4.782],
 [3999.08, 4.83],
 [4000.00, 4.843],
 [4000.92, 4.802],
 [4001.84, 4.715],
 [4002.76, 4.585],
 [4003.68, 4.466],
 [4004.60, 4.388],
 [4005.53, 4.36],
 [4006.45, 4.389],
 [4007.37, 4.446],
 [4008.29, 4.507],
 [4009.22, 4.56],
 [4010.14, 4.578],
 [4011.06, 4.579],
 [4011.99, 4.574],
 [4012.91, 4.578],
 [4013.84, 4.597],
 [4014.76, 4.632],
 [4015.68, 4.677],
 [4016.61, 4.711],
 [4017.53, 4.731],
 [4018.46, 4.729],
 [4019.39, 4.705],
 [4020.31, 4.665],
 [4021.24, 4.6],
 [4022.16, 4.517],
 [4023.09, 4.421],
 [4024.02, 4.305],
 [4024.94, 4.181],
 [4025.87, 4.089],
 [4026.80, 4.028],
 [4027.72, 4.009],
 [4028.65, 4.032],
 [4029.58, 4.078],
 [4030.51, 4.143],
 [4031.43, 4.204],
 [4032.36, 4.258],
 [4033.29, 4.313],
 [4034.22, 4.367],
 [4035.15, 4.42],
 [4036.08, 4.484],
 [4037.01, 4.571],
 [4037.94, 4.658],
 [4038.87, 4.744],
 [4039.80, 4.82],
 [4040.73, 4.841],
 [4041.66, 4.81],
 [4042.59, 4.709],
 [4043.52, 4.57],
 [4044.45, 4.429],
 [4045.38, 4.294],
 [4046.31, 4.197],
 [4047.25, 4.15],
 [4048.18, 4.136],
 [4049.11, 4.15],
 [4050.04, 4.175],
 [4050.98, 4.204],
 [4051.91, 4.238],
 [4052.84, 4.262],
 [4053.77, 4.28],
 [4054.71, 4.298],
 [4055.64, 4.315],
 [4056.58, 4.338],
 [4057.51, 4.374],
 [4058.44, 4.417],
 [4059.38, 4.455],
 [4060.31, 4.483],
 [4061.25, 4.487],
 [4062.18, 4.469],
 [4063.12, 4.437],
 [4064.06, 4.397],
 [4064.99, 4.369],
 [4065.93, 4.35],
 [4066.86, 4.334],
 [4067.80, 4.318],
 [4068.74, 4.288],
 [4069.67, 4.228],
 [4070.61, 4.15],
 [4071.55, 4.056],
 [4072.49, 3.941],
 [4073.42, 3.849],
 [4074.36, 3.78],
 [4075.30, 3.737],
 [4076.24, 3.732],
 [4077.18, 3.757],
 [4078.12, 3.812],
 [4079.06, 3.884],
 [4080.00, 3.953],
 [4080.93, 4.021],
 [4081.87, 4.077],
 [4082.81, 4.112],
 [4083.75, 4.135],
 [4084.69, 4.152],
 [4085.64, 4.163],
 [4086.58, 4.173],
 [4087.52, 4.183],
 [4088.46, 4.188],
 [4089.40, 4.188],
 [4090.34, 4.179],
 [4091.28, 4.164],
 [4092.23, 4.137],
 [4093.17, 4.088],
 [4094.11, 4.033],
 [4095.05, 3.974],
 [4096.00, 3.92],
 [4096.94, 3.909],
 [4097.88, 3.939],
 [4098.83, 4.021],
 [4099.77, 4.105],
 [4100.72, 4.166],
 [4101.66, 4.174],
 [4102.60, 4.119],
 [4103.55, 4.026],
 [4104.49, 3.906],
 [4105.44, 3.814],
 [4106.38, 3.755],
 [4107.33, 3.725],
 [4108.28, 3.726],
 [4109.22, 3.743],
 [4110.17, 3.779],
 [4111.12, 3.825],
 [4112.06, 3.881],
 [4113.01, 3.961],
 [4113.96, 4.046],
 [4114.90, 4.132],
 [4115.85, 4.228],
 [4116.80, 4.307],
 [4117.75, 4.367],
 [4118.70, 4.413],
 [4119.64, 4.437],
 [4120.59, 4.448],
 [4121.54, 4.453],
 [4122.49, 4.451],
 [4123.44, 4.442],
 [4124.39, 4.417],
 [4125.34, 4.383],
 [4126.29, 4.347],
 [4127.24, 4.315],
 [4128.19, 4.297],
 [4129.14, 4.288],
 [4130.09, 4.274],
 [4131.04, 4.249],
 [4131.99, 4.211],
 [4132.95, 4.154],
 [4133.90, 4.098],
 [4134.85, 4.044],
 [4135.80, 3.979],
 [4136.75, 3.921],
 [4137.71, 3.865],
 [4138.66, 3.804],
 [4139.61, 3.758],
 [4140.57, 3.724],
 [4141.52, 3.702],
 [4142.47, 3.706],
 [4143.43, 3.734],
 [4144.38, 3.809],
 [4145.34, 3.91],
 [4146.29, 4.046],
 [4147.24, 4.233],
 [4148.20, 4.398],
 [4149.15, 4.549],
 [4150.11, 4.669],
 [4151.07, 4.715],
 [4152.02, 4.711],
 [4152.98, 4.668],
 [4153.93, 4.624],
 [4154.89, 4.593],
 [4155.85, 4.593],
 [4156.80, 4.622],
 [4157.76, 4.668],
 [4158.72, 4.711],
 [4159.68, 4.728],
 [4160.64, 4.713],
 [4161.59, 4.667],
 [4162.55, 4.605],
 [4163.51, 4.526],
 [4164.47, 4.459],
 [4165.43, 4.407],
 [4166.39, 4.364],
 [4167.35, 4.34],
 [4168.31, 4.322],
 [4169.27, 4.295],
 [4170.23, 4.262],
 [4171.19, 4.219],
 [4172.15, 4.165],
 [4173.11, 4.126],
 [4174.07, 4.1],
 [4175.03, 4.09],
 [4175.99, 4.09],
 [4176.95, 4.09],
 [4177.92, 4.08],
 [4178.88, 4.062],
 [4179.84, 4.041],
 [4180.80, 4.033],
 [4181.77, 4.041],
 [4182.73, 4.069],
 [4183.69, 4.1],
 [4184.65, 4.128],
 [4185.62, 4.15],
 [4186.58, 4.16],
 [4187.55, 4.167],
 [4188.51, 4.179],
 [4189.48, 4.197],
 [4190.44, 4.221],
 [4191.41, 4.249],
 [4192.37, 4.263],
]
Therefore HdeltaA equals 1.5 Ang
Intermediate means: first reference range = 4.23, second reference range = 4.25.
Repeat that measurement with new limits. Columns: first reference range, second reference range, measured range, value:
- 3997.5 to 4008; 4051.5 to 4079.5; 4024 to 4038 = 0.5 Ang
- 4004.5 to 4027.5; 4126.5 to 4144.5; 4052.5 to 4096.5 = 1.0 Ang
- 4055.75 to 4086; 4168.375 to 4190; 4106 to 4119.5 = 0.5 Ang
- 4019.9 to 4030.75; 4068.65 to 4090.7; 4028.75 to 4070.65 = -2.3 Ang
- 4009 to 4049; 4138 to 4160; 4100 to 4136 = 1.5 Ang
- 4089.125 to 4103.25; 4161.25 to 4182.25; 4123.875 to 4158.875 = -0.5 Ang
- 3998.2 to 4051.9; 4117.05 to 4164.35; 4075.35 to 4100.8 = 2.0 Ang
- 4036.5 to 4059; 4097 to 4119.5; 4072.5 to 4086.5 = 0.9 Ang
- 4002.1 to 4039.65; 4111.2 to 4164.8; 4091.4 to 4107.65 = 1.3 Ang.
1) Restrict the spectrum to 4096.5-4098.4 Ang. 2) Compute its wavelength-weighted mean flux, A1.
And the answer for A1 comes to 3.92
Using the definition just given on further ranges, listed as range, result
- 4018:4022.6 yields 4.65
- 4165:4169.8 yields 4.34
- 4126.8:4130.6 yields 4.3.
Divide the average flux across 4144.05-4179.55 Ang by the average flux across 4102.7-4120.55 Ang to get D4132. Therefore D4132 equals 1.1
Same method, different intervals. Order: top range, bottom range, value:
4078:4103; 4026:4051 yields 0.93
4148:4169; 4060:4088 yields 1.11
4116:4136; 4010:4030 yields 0.97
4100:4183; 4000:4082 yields 0.97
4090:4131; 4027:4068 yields 0.94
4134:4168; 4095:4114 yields 1.10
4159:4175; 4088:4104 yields 1.08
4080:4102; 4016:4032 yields 0.94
